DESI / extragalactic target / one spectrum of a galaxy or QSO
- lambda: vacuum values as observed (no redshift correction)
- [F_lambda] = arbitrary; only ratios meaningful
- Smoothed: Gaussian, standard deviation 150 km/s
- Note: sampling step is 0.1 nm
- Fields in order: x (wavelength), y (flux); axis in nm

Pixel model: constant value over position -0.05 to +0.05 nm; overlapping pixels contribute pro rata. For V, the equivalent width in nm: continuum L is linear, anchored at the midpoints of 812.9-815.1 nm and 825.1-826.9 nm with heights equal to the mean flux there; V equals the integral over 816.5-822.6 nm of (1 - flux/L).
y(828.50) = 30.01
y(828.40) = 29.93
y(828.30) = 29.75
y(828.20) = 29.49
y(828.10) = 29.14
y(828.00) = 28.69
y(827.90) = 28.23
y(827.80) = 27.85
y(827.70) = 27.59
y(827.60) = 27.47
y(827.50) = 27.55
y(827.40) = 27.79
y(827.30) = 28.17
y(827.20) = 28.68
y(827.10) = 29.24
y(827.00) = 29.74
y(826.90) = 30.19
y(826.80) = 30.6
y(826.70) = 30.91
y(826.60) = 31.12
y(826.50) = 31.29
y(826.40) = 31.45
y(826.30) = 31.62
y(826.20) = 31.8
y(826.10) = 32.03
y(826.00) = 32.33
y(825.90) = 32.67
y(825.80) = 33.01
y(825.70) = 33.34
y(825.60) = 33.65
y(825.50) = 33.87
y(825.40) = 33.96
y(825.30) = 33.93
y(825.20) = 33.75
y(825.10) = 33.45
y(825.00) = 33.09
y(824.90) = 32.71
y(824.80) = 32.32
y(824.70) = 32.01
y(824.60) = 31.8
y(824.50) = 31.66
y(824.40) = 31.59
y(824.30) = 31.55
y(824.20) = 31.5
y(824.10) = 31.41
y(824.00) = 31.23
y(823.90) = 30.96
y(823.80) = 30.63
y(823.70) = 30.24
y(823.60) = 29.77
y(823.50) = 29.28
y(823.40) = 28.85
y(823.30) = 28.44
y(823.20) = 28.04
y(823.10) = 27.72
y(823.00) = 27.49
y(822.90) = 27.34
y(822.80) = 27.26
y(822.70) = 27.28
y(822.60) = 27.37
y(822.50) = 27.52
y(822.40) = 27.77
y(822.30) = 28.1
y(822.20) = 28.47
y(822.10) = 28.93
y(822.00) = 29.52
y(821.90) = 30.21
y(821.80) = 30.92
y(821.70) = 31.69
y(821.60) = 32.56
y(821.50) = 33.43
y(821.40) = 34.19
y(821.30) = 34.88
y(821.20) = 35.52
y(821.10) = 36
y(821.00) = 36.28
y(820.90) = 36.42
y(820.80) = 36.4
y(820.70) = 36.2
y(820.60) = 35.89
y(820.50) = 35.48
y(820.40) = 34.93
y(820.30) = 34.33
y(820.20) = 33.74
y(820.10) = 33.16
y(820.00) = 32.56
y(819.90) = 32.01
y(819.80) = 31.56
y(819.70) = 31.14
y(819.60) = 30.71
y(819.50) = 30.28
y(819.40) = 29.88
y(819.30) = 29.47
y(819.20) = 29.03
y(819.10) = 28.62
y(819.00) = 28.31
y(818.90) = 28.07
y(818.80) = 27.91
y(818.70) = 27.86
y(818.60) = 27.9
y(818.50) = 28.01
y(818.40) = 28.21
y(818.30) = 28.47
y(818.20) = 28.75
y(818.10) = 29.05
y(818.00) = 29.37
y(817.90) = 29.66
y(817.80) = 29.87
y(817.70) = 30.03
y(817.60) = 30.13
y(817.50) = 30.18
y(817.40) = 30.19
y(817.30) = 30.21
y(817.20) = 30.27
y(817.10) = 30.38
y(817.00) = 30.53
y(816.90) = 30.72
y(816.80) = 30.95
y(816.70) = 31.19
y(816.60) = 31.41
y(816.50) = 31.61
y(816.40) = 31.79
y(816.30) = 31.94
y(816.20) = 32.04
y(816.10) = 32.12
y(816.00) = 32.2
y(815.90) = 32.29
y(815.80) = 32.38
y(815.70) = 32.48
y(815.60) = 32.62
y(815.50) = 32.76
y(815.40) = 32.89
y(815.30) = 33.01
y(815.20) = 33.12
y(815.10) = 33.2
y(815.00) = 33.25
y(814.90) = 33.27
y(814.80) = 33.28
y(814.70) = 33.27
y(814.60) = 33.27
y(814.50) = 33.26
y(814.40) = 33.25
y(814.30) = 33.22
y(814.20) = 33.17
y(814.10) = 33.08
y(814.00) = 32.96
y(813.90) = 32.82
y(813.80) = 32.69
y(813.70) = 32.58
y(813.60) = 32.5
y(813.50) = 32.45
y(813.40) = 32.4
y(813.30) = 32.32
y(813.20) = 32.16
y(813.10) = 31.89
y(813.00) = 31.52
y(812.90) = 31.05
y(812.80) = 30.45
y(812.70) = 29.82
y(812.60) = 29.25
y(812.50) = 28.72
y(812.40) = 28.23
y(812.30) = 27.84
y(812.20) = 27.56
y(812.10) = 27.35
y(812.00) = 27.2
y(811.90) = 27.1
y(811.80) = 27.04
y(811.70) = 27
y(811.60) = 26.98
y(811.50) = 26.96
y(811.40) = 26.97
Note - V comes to 0.29 nm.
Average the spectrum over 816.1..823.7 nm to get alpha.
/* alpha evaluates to 30.7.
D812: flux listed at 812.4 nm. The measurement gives 28.23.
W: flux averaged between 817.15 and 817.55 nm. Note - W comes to 30.2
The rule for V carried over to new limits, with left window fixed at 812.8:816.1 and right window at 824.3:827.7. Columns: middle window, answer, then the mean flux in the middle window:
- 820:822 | -0.14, 34.2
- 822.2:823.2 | 0.13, 27.6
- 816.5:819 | 0.21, 29.6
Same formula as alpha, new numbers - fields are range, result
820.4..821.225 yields 36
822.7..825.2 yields 30.4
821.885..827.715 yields 30.4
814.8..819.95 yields 30.7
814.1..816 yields 33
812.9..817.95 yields 32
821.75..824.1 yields 28.9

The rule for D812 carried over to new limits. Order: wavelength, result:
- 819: 28.31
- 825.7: 33.34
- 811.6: 26.98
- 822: 29.52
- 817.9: 29.66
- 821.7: 31.69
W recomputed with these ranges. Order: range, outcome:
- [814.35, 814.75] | 33.3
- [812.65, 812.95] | 30.4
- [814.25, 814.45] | 33.2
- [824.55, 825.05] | 32.4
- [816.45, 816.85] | 31.3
